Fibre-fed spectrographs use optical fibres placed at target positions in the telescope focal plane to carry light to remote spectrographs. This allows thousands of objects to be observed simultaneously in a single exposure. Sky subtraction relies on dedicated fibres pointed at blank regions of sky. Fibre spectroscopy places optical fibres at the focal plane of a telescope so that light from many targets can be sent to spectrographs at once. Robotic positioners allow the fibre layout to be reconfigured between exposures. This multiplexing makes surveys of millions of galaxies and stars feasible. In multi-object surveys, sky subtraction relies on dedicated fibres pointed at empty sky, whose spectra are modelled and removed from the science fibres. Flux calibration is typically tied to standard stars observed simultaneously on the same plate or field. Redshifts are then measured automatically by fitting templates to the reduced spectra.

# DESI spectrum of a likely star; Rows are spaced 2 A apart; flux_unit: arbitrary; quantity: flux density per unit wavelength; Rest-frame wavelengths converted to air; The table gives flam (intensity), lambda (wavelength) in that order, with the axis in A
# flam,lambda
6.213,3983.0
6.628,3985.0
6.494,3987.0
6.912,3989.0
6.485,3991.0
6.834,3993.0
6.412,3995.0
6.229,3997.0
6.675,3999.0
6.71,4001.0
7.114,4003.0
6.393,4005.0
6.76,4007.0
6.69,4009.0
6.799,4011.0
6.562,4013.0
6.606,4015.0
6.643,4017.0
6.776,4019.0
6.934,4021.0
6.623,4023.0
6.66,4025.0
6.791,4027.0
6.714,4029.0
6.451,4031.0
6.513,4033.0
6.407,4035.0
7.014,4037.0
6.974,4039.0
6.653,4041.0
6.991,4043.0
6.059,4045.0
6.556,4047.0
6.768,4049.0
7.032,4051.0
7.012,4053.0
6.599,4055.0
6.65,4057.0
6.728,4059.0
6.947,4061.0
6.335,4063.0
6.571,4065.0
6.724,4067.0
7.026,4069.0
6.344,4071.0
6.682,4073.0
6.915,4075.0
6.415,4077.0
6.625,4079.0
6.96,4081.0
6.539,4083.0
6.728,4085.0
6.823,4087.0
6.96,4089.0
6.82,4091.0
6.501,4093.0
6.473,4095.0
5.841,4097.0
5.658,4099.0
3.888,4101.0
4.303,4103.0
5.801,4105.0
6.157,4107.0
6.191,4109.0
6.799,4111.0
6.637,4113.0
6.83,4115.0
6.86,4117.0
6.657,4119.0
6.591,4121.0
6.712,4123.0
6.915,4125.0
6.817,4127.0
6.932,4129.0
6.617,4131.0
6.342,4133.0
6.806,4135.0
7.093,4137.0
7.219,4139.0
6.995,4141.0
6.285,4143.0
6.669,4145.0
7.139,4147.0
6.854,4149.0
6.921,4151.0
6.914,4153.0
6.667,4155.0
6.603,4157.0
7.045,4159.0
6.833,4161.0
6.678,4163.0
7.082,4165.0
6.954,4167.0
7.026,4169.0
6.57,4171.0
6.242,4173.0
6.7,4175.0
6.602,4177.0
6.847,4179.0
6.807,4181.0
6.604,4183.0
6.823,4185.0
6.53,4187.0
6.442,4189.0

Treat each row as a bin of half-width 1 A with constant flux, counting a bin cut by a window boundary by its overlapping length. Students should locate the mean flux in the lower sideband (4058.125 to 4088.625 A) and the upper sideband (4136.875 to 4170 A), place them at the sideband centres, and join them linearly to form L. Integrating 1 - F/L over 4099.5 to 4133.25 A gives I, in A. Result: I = 2.52 A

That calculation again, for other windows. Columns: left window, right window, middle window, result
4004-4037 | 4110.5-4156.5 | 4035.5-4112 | 2.8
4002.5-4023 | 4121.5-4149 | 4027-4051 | 0.2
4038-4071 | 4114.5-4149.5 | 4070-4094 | 0.2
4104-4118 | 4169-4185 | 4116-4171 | -2.1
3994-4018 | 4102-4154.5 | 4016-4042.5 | -0.3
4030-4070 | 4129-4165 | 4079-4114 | 2.9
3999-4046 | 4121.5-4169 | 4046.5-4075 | 0.0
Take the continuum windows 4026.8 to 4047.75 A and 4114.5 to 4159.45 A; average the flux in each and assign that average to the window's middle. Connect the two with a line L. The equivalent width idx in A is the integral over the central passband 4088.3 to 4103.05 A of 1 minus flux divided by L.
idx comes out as 1.87 A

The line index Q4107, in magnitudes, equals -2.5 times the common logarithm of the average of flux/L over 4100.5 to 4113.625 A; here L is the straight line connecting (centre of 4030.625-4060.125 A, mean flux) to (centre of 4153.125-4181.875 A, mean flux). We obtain 0.18 mag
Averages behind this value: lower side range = 6.7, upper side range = 6.77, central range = 5.72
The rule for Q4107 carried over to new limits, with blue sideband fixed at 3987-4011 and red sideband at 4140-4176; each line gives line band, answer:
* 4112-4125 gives 0.00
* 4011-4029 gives -0.01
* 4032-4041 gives -0.01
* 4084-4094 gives -0.01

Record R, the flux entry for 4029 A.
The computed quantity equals 6.714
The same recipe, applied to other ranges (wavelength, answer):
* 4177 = 6.602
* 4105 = 5.801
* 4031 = 6.451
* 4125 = 6.915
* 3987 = 6.494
